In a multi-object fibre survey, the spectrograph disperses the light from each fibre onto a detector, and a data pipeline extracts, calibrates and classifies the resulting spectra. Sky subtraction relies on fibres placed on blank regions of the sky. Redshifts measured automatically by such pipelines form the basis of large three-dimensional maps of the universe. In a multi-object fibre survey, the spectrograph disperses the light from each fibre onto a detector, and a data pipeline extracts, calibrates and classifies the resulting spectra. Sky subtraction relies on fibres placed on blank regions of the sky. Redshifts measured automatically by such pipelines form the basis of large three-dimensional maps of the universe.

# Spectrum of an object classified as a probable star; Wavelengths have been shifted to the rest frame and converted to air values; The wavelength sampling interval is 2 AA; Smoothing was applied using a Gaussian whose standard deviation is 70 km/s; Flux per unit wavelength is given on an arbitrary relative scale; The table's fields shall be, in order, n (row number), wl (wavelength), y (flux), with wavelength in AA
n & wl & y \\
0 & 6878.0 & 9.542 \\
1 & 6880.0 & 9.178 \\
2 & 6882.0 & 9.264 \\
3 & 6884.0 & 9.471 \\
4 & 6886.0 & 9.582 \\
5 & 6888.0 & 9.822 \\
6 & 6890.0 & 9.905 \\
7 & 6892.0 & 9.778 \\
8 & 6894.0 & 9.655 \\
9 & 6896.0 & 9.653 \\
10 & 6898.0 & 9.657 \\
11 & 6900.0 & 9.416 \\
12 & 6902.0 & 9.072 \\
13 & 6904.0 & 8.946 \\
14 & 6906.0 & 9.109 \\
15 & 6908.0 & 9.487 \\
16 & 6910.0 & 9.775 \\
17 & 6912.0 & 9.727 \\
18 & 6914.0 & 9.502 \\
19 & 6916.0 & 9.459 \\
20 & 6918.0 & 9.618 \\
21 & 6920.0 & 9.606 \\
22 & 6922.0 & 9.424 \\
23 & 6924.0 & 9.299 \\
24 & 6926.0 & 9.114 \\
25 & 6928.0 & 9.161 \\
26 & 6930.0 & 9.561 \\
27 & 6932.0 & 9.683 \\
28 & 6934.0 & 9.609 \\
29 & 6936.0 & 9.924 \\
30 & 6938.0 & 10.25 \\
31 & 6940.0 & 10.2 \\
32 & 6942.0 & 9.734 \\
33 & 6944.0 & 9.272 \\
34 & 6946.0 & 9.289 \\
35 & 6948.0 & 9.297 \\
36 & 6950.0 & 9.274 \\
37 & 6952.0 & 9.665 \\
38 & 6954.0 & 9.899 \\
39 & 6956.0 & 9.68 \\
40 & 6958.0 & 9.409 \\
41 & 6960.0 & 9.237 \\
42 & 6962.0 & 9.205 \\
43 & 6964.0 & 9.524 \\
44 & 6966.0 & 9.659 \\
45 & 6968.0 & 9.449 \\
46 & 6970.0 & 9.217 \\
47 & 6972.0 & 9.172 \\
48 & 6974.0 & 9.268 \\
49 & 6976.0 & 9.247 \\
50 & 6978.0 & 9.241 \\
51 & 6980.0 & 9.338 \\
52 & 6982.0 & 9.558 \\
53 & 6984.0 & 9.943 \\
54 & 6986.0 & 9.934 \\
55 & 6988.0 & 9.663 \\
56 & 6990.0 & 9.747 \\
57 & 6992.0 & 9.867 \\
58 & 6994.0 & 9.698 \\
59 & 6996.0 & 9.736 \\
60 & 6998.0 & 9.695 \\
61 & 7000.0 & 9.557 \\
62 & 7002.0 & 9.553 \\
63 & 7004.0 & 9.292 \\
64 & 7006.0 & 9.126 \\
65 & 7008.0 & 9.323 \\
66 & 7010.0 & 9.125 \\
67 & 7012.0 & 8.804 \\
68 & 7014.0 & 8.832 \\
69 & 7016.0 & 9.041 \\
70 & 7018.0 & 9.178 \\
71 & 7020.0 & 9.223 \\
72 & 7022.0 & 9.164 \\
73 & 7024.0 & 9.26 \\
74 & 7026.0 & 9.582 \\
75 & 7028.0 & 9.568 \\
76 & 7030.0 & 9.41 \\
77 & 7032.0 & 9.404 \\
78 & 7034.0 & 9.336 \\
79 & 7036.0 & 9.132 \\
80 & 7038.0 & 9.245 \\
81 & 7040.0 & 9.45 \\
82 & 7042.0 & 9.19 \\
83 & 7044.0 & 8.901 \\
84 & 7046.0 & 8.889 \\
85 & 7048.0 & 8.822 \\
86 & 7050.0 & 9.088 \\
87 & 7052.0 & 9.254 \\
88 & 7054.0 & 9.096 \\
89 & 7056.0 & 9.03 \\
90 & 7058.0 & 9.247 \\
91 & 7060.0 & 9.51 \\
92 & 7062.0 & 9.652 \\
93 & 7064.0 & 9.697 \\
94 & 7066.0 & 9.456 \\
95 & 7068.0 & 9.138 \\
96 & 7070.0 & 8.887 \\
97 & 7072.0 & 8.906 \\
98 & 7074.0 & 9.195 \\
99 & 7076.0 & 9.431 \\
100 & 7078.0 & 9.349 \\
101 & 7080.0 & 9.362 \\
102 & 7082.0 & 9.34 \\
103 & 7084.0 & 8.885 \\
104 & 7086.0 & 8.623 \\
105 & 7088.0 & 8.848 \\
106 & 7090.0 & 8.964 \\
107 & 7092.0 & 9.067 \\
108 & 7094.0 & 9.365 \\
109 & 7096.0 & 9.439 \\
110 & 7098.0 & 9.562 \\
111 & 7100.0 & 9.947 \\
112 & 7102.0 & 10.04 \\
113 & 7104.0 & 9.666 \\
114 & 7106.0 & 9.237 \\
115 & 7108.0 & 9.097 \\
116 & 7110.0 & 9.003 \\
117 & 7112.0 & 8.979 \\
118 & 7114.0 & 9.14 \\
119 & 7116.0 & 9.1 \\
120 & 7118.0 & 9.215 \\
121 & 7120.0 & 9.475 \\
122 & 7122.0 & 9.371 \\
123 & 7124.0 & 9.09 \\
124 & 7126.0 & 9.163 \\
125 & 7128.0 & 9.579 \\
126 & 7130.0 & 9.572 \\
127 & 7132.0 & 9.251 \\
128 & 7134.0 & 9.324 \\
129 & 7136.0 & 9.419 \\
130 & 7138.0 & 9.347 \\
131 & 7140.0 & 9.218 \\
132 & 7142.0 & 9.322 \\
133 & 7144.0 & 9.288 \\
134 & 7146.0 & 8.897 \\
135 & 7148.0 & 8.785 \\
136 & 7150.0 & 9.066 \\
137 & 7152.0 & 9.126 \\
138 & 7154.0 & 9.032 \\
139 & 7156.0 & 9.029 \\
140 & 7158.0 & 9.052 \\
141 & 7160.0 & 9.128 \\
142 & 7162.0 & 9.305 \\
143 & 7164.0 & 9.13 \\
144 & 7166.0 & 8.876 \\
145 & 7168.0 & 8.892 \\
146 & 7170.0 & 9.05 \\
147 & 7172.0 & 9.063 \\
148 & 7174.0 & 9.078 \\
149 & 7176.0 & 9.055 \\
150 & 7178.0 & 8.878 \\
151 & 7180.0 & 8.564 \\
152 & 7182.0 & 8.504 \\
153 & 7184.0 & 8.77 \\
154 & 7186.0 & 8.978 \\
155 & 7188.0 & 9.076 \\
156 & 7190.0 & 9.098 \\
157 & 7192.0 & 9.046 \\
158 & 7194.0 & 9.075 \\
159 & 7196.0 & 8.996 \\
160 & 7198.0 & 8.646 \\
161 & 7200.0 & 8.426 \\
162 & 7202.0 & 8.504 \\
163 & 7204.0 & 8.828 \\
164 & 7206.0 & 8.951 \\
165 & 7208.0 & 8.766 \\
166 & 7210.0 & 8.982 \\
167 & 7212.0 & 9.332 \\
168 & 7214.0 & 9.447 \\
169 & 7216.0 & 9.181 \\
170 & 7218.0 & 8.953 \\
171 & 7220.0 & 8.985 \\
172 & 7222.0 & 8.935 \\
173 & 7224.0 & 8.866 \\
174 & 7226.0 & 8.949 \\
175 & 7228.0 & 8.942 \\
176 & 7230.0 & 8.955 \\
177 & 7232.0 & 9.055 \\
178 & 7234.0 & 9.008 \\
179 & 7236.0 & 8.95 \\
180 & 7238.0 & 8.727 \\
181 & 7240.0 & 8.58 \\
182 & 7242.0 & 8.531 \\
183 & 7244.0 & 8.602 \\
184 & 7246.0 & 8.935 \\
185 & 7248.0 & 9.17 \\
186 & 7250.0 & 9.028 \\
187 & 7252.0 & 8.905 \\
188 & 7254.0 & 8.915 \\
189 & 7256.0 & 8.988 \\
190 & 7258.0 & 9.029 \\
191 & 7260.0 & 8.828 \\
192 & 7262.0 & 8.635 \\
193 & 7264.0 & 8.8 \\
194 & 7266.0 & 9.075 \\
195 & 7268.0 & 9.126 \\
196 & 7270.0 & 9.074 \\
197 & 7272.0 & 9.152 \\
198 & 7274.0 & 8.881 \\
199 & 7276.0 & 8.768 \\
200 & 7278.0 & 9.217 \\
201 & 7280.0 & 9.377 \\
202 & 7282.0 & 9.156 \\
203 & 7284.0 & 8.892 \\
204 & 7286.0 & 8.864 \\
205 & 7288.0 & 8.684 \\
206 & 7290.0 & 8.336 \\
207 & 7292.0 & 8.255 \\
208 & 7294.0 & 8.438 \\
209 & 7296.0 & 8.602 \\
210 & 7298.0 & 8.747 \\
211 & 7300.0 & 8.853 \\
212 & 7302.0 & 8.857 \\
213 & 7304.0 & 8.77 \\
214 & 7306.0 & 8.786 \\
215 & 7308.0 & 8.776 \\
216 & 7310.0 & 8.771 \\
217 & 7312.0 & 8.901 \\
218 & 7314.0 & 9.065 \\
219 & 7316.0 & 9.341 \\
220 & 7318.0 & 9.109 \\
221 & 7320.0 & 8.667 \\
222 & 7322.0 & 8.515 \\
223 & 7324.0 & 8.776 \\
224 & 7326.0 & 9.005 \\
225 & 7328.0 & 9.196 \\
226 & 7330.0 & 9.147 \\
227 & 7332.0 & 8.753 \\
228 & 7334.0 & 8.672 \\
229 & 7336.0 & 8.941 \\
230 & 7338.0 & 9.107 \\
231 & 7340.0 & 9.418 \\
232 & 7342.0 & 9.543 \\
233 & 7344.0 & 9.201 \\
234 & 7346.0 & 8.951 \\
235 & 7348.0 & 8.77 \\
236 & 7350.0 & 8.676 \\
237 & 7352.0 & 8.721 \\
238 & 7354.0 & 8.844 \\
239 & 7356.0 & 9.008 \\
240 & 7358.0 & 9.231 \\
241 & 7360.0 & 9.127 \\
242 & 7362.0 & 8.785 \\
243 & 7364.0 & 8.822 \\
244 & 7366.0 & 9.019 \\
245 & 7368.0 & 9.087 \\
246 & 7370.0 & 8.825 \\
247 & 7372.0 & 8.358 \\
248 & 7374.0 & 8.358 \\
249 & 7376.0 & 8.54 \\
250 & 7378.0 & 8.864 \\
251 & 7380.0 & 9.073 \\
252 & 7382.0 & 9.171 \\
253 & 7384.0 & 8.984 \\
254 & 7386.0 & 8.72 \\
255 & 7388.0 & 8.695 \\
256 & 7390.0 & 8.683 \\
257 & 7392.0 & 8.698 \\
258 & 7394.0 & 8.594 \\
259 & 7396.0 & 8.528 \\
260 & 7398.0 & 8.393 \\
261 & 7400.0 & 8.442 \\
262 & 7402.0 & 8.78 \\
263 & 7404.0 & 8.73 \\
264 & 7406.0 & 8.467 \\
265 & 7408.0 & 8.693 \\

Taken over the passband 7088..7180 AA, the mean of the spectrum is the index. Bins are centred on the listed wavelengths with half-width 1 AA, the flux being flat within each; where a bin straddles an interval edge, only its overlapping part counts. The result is 9.2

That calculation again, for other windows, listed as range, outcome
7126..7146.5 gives 9.32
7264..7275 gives 9.04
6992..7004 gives 9.64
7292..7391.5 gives 8.88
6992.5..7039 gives 9.32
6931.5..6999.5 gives 9.58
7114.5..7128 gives 9.26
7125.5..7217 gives 9.04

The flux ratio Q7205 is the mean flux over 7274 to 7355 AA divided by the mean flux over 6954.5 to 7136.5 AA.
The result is 1.0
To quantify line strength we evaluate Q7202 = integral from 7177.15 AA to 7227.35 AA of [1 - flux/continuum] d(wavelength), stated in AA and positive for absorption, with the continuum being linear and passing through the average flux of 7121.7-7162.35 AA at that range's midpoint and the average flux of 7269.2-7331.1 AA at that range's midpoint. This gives 0.9 AA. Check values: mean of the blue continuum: 9.2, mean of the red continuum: 8.87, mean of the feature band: 8.91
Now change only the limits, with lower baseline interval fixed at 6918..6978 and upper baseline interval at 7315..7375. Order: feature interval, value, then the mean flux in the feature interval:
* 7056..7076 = 0.1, 9.29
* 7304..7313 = 0.2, 8.8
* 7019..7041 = 0.1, 9.34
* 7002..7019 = 0.5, 9.12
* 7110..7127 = 0.1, 9.18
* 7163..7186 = 0.7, 8.9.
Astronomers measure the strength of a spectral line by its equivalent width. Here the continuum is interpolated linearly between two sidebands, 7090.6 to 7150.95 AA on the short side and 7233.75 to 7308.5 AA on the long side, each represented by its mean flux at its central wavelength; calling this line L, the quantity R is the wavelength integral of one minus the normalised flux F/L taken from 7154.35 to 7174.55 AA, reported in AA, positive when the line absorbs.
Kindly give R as 0.2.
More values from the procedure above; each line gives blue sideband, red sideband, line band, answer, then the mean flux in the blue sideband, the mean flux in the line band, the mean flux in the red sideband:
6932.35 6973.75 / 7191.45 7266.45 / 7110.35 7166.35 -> -0.5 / 9.55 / 9.19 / 8.91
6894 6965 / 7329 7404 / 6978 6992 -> -0.4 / 9.51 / 9.68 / 8.85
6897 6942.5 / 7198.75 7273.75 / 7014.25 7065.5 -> 0.3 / 9.53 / 9.25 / 8.92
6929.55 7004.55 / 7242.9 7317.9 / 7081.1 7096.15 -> 0.4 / 9.57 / 9.04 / 8.88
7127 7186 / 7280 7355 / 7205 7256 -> 0.2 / 9.09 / 8.95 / 8.87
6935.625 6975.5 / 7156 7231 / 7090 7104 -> -0.5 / 9.52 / 9.53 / 8.95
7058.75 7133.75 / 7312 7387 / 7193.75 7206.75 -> 0.5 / 9.29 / 8.75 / 8.93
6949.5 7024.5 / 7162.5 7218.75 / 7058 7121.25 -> -0.7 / 9.42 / 9.28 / 8.94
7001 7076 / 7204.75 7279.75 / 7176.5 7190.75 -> 0.3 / 9.22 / 8.84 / 8.96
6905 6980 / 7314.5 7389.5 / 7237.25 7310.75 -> 1.5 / 9.49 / 8.84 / 8.92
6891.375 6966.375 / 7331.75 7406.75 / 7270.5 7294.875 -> 0.3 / 9.52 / 8.84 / 8.83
